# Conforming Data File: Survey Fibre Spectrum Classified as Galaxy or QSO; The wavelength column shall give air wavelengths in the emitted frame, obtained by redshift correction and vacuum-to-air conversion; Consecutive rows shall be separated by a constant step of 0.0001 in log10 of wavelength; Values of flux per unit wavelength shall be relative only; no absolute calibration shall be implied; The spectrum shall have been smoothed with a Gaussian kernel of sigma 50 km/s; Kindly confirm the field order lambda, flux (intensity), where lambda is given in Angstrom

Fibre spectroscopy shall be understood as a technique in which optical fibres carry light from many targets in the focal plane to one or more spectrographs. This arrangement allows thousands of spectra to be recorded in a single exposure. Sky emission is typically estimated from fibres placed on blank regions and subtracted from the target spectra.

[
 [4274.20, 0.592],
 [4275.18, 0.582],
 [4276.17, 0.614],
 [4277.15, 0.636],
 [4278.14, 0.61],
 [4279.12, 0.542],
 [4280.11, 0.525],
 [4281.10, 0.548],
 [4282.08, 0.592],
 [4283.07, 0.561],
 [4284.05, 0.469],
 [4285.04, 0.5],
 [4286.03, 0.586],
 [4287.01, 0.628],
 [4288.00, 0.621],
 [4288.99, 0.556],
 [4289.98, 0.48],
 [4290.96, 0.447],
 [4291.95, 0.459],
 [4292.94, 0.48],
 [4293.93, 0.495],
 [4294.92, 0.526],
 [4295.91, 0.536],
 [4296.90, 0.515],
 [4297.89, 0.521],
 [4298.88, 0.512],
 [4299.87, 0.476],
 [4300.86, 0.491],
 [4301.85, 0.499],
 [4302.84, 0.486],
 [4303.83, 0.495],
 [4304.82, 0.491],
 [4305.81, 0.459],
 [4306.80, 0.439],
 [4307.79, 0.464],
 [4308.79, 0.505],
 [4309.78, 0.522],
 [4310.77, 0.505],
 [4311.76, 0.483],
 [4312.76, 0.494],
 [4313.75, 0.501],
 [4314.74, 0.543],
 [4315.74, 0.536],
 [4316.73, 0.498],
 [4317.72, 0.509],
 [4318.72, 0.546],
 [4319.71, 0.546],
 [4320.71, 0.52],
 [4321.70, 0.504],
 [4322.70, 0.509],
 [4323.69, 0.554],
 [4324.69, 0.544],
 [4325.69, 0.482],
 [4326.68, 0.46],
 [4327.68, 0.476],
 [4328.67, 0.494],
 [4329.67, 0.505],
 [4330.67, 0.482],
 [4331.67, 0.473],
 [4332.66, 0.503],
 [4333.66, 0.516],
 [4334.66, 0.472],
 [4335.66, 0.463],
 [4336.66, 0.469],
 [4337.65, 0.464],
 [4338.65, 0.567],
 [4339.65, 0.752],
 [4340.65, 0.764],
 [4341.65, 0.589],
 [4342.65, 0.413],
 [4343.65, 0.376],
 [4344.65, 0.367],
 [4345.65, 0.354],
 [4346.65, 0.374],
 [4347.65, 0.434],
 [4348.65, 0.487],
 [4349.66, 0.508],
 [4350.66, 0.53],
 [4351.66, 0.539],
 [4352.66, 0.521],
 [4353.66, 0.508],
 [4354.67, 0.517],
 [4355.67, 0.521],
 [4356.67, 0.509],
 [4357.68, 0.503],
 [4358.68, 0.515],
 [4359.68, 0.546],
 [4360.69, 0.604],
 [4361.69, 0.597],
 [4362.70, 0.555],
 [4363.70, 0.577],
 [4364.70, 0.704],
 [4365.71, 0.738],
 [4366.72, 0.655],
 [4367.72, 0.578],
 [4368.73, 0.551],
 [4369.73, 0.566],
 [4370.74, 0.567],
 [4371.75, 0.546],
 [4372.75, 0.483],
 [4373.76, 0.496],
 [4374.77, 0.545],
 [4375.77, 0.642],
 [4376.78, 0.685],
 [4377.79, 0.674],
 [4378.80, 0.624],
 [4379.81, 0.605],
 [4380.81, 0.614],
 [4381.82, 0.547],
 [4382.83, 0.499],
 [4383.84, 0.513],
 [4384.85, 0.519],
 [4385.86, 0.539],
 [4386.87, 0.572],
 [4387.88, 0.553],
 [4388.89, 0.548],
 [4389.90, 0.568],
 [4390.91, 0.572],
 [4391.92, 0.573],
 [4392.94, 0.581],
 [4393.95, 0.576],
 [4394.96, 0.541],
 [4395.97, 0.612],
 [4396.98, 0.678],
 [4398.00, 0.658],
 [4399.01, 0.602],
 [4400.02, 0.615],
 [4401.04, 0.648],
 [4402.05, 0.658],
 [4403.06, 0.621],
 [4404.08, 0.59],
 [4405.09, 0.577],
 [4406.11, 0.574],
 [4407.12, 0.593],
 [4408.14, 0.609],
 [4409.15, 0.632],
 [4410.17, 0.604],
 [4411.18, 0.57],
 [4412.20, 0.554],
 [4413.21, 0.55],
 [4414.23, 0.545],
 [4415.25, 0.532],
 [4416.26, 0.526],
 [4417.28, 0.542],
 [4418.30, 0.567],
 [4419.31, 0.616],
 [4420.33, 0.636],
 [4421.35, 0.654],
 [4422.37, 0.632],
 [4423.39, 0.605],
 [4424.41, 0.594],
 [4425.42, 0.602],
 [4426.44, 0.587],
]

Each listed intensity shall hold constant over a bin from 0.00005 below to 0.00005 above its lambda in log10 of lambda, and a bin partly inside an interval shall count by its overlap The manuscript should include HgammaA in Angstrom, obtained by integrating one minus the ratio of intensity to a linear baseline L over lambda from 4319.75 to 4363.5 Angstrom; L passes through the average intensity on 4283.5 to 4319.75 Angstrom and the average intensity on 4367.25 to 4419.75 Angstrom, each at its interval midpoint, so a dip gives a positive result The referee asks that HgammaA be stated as 2.48 Angstrom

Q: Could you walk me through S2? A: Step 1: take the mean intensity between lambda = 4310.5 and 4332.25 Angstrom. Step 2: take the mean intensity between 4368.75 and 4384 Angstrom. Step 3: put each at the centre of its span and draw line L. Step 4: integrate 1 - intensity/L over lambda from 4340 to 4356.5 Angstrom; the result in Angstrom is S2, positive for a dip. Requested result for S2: 1.5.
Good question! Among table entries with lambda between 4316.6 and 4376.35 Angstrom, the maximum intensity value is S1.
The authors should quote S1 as 0.764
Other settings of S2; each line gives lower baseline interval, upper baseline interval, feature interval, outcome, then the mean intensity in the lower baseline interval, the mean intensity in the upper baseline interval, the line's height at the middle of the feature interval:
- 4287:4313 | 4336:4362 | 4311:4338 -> 0.2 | 0.501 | 0.512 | 0.506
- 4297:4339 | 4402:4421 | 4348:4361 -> 0.3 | 0.499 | 0.583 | 0.532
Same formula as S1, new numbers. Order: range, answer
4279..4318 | 0.628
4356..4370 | 0.738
